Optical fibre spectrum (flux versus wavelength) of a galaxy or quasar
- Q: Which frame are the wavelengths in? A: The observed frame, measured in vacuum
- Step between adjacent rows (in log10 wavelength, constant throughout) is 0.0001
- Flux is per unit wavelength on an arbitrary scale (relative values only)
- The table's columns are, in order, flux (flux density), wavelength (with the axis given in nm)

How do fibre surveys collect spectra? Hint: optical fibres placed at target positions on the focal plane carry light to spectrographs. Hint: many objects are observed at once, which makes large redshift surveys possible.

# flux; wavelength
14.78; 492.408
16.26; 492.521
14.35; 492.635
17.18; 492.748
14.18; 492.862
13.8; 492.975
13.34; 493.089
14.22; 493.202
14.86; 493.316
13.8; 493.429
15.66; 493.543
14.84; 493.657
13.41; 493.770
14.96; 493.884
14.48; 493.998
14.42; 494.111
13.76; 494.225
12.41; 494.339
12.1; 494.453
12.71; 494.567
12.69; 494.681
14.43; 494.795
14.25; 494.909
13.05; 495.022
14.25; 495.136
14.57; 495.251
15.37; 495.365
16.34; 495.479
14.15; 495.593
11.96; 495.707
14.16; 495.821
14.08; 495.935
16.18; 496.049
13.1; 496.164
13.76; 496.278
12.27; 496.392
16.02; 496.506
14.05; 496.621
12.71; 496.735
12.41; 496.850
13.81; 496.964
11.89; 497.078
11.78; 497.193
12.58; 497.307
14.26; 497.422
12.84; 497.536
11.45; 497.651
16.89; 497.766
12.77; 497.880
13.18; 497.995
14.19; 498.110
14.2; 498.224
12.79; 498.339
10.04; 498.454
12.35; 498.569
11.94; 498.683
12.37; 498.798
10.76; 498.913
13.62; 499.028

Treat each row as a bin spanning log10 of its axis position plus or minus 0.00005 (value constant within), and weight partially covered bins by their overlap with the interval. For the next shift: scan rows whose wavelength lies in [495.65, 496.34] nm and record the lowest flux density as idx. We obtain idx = 11.96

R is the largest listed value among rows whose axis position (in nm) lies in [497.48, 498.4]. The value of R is 16.89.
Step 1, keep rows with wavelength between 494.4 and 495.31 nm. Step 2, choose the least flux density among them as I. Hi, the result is 12.1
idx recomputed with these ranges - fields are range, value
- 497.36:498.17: 11.45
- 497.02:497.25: 11.78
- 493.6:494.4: 12.41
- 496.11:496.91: 12.27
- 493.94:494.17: 14.42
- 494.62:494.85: 12.69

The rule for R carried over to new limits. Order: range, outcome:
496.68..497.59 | 14.26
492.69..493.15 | 17.18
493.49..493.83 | 15.66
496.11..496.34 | 13.76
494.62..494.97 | 14.43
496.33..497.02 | 16.02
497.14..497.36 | 12.58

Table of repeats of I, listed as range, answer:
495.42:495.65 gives 14.15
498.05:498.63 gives 10.04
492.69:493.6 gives 13.34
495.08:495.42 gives 14.25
